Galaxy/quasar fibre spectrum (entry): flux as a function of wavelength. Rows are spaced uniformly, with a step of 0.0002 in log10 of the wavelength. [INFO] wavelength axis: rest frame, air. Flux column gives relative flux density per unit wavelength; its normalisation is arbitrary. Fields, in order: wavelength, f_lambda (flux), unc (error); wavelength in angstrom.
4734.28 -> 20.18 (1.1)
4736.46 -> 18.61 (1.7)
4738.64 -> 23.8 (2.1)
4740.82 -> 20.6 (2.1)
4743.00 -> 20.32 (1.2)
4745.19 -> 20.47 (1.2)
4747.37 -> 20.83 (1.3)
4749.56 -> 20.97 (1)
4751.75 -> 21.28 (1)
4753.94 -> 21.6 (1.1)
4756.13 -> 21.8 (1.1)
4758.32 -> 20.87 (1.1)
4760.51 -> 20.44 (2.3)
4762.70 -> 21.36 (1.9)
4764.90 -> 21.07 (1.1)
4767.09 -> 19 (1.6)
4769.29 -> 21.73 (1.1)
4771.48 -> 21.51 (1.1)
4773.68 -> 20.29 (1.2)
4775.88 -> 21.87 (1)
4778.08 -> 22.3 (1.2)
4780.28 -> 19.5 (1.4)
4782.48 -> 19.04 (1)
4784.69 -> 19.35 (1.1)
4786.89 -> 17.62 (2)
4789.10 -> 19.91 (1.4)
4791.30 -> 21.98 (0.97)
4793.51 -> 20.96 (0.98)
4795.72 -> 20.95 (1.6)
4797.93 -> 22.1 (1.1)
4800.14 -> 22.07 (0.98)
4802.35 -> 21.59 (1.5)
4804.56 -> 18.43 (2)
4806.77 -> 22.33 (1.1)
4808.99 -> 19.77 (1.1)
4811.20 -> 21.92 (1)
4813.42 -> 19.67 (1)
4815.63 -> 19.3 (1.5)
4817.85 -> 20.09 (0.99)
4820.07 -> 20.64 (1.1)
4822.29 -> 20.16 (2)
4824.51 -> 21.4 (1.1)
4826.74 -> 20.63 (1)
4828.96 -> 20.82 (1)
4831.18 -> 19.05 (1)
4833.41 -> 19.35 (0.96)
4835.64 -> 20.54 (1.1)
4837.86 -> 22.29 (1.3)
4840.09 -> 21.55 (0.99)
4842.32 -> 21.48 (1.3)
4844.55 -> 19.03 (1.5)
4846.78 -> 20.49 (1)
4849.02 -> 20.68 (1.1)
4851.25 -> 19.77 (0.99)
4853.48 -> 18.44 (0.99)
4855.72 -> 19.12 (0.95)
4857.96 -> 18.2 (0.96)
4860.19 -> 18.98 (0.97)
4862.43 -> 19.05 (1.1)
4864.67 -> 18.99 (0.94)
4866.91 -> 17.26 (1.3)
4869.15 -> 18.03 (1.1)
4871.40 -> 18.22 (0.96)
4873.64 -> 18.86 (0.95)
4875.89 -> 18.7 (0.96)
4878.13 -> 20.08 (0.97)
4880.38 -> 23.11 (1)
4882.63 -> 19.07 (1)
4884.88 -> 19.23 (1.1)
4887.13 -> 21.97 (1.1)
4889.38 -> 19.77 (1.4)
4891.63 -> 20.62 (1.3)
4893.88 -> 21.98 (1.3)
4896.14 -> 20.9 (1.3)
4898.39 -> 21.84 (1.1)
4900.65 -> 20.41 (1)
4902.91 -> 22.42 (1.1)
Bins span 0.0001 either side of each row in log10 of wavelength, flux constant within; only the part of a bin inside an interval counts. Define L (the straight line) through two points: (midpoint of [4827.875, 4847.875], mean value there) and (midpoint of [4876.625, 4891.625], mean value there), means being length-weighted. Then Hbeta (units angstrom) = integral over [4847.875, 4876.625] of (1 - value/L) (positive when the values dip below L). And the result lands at 2.40 angstrom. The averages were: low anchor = 20.5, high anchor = 20.5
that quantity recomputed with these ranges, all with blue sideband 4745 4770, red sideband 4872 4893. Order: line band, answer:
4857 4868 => 0.96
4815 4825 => 0.12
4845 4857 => 0.41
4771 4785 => 0.17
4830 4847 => -0.04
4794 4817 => -0.19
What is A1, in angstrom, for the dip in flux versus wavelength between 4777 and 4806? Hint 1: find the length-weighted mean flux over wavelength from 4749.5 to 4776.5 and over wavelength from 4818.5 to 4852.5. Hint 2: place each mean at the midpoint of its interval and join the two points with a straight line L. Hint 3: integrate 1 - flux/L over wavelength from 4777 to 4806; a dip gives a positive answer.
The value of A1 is 0.51 angstrom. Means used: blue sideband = 21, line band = 20.5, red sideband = 20.5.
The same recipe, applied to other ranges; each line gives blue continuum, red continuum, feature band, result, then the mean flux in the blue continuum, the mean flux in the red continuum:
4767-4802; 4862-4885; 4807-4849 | -1.2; 20.7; 19.1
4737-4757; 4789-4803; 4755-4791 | 1.4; 21.2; 21.5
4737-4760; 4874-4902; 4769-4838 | 1.3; 21.2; 20.6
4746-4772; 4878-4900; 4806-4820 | 0.3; 21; 20.9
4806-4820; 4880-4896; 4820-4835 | 0.2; 20.5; 20.7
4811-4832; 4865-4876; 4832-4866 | -1.2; 20.3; 18.2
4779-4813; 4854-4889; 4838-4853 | -0.6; 20.5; 19.3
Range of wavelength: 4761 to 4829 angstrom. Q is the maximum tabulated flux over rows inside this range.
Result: 22.33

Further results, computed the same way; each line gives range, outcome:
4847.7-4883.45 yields 23.11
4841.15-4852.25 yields 21.48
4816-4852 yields 22.29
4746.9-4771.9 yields 21.8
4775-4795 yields 22.3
